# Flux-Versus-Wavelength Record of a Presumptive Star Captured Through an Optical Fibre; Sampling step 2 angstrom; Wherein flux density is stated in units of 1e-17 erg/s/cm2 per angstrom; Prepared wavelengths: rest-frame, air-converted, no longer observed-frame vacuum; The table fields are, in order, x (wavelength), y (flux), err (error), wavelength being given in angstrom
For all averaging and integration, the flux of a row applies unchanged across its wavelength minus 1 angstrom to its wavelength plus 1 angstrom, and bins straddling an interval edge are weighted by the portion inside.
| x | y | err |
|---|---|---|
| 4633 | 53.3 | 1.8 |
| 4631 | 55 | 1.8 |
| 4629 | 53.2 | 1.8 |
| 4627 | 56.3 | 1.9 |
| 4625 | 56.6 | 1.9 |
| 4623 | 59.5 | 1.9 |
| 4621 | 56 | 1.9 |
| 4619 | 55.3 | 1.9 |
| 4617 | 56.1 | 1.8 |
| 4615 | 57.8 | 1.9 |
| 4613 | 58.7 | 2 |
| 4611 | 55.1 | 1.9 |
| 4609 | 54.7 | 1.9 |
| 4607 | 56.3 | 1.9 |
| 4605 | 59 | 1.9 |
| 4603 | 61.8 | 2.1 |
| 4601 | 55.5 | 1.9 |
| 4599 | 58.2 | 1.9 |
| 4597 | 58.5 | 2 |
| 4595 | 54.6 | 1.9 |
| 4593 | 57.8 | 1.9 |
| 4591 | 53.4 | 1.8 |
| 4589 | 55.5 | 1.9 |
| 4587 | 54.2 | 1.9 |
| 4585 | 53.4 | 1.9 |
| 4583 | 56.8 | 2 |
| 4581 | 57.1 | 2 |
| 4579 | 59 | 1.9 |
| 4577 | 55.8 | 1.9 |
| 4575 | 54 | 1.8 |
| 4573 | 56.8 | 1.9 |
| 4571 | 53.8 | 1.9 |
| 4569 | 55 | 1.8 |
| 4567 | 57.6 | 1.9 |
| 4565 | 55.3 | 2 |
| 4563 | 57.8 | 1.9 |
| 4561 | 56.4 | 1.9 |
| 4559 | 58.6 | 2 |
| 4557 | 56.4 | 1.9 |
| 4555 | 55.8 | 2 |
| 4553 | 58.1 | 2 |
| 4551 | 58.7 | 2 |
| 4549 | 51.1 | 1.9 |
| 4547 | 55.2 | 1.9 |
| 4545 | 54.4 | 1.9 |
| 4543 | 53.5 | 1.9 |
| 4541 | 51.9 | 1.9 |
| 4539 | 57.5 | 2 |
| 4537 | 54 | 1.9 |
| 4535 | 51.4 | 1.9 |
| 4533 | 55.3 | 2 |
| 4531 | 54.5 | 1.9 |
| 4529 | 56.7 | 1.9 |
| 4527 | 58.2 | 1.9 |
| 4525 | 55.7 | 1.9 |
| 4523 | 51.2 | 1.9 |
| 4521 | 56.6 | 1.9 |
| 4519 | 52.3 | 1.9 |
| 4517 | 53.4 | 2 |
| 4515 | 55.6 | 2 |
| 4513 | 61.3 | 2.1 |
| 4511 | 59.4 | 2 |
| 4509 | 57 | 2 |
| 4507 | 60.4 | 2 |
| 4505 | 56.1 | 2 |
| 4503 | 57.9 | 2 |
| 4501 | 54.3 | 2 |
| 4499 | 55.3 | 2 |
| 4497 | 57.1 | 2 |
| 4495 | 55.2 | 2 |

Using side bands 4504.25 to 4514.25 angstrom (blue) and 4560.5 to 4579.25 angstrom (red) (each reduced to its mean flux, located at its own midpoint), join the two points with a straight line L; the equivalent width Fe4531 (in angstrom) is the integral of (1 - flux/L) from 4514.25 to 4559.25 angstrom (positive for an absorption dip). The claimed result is 2.0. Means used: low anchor 58.8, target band 55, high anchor 56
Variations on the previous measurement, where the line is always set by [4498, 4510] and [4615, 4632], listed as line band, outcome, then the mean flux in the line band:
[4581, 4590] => 0.18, 55.2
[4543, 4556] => 0.27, 55.4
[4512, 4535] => 0.55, 55.3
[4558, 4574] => 0.01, 56.4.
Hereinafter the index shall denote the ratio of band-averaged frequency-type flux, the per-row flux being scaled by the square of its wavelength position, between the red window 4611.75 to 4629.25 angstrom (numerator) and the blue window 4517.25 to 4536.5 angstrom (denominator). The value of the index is 1.08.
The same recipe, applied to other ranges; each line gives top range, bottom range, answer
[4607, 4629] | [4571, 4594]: 1.03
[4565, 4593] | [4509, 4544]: 1.03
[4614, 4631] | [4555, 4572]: 1.02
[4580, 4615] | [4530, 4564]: 1.04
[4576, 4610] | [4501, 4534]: 1.04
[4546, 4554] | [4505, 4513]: 0.96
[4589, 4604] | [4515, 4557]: 1.07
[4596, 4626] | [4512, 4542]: 1.08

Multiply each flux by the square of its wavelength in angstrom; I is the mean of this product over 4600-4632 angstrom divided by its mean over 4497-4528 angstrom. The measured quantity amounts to 1.05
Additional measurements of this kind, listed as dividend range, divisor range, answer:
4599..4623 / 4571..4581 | 1.03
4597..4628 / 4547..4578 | 1.04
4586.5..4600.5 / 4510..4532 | 1.04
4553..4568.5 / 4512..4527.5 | 1.04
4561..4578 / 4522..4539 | 1.04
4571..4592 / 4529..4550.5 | 1.04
